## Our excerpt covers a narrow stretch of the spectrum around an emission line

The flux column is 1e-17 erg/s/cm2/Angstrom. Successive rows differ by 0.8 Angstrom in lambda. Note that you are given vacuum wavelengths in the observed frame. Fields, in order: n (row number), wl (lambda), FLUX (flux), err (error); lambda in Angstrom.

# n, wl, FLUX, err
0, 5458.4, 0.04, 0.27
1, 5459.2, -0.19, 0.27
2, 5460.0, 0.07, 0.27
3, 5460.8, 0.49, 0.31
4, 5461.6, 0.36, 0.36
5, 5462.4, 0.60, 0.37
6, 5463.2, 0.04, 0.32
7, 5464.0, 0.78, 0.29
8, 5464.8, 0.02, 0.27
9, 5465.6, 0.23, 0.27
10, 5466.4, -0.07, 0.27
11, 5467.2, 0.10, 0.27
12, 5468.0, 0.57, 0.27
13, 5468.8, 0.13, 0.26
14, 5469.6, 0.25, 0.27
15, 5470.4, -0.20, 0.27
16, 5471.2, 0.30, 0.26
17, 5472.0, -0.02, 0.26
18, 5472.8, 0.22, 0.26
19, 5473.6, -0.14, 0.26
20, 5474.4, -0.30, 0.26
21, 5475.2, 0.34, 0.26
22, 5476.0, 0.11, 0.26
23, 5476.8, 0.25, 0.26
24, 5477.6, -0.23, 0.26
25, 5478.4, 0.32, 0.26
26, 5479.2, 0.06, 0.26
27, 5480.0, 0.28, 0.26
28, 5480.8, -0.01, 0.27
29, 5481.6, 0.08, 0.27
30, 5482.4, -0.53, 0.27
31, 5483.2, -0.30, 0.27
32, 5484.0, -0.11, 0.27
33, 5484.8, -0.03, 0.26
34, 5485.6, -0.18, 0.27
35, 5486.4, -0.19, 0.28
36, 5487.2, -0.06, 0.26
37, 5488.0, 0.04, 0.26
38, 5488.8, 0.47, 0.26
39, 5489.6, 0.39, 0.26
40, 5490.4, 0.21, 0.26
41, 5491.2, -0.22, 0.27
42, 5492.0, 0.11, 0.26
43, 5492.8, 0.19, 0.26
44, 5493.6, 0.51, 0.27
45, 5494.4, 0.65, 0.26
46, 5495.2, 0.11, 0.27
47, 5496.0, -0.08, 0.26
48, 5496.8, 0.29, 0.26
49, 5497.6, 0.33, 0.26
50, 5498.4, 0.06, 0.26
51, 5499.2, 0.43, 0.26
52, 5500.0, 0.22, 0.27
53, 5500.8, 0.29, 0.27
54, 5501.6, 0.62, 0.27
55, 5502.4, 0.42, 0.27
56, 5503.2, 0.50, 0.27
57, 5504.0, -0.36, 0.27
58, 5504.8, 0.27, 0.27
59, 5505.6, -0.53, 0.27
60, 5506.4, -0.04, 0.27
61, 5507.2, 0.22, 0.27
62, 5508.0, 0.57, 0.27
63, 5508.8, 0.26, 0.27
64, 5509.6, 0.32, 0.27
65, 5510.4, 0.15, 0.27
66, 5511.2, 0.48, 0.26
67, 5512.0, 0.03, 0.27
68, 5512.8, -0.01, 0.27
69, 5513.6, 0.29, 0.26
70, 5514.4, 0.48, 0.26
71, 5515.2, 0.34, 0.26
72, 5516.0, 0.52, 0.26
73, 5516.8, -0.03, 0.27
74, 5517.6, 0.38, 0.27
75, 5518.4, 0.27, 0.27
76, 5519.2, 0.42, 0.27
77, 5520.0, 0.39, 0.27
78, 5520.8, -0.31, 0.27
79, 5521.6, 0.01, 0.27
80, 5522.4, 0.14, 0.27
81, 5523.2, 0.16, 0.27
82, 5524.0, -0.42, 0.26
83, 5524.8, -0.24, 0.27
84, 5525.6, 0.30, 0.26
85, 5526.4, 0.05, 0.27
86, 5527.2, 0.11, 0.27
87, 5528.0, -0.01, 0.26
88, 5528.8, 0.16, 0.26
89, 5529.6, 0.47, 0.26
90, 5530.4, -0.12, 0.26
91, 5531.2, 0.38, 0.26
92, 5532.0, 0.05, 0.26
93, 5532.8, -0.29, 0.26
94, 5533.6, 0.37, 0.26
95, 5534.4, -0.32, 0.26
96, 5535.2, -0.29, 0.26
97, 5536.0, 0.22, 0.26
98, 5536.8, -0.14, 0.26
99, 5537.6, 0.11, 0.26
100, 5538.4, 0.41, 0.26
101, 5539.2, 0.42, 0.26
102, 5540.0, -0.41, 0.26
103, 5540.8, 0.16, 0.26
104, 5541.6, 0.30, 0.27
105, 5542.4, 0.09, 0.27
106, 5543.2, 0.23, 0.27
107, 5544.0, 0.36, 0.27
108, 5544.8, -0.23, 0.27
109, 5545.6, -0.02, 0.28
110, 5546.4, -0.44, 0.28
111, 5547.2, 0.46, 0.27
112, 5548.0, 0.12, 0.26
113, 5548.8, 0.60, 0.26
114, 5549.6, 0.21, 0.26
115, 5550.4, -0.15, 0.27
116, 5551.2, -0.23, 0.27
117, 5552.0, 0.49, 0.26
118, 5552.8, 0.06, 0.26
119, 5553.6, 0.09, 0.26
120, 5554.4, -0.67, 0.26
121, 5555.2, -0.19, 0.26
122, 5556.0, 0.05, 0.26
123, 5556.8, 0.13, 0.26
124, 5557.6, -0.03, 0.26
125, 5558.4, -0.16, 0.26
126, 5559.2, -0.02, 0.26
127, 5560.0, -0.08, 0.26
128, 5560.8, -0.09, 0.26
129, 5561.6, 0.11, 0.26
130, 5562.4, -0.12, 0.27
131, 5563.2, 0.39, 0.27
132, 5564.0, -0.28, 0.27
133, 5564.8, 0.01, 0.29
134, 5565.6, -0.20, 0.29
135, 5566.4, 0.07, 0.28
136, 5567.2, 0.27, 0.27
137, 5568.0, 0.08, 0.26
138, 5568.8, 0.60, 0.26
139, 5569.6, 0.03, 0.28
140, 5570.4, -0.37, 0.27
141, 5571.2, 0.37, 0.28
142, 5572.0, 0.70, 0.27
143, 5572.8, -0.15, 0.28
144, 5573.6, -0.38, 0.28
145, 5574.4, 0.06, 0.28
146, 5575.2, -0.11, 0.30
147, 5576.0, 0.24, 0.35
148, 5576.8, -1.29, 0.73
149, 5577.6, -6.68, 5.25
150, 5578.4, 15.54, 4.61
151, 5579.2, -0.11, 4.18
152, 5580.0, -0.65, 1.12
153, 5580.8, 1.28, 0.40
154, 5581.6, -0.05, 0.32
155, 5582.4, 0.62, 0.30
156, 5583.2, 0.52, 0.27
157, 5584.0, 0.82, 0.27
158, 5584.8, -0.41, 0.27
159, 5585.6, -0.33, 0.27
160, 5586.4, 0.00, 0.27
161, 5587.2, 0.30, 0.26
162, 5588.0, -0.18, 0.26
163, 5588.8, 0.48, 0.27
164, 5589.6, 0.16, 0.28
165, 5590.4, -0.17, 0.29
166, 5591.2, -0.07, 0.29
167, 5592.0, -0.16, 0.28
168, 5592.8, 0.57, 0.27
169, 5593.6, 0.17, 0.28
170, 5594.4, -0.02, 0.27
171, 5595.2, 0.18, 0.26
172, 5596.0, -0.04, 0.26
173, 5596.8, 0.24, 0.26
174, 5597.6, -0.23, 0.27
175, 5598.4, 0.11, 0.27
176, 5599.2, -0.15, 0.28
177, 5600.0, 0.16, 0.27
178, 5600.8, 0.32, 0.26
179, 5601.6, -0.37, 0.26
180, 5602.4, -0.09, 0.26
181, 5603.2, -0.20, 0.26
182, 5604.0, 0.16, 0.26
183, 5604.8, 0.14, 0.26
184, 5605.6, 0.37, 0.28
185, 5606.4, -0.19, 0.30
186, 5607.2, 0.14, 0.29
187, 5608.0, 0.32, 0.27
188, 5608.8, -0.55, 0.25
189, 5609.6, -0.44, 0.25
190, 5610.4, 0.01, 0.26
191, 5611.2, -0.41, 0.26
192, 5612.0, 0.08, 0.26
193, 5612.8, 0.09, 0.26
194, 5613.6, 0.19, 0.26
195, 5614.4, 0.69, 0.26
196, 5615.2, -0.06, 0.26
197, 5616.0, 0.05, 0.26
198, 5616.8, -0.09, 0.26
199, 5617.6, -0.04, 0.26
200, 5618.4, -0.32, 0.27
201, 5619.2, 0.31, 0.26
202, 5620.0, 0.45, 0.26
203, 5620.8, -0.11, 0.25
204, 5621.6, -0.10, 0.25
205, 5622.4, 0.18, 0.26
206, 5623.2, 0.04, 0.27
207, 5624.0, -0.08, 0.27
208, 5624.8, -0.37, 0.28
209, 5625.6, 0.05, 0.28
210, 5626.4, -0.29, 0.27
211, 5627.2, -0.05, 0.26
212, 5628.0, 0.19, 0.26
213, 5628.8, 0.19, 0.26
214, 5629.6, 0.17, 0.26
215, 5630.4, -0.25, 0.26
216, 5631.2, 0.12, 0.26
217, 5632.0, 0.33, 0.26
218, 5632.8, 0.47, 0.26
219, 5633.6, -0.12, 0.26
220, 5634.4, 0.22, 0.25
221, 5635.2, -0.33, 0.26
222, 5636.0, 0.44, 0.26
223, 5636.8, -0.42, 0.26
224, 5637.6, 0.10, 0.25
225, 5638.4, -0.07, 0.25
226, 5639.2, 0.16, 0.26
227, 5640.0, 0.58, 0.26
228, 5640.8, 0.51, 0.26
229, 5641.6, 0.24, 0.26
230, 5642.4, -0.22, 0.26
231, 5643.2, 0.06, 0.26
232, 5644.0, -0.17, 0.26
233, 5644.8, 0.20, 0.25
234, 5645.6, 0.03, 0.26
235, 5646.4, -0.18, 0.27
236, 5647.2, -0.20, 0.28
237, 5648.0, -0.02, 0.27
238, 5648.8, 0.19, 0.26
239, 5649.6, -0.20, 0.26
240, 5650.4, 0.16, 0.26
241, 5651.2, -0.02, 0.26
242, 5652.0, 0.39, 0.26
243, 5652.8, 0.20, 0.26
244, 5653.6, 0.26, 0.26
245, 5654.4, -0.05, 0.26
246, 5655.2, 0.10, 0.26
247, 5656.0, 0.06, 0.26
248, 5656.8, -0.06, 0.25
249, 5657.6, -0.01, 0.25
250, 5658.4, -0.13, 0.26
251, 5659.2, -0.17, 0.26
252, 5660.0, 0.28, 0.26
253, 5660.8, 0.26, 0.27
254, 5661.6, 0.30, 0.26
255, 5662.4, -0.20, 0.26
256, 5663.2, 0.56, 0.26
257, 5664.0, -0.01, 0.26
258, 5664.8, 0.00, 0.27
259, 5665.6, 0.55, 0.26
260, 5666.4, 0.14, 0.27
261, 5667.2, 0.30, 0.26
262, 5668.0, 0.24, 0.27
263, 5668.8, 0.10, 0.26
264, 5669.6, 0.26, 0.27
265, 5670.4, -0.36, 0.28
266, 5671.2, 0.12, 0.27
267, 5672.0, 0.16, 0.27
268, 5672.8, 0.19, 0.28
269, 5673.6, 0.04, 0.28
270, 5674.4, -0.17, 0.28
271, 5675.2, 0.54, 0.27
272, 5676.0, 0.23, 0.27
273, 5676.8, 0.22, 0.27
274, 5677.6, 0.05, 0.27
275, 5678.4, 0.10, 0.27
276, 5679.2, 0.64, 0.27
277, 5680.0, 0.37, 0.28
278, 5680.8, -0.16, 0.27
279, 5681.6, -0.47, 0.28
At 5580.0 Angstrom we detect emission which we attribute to Mg II 2798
